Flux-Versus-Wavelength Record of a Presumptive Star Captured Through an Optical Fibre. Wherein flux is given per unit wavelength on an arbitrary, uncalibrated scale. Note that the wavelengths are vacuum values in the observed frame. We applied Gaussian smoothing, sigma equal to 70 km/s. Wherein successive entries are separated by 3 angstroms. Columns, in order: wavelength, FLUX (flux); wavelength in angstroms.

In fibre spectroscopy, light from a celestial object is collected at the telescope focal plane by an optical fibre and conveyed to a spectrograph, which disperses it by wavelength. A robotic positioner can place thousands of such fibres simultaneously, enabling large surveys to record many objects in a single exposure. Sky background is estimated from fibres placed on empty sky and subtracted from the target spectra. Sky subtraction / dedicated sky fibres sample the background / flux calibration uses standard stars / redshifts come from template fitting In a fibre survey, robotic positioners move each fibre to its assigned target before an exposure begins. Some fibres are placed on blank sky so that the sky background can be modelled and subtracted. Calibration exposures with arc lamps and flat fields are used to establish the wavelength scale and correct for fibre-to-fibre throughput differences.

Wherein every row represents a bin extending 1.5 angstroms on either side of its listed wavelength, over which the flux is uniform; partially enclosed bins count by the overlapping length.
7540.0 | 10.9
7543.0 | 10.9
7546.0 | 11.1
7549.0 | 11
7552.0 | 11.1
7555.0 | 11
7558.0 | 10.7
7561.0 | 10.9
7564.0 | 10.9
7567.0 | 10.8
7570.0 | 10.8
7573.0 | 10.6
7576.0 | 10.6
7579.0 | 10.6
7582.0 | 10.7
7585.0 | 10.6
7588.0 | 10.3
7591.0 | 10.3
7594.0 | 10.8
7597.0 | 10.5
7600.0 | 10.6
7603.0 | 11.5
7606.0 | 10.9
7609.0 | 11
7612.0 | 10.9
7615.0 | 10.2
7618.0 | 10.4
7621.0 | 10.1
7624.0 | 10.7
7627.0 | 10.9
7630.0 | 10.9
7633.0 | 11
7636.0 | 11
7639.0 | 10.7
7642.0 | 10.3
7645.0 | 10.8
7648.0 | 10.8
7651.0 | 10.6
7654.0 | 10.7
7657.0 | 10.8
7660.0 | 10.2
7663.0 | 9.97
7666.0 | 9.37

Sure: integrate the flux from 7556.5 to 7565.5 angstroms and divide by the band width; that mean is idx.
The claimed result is 10.8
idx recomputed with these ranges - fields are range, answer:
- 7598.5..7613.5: 11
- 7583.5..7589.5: 10.5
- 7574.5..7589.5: 10.6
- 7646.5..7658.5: 10.7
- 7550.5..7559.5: 10.9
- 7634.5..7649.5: 10.7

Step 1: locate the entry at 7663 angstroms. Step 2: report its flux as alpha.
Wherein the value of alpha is 9.97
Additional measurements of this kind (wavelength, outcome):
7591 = 10.3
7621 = 10.1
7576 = 10.6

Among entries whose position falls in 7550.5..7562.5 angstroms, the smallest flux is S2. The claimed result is 10.7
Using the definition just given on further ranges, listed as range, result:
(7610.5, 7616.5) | 10.2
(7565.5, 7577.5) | 10.6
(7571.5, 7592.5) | 10.3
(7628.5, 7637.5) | 10.9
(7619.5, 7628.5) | 10.1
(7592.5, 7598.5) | 10.5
